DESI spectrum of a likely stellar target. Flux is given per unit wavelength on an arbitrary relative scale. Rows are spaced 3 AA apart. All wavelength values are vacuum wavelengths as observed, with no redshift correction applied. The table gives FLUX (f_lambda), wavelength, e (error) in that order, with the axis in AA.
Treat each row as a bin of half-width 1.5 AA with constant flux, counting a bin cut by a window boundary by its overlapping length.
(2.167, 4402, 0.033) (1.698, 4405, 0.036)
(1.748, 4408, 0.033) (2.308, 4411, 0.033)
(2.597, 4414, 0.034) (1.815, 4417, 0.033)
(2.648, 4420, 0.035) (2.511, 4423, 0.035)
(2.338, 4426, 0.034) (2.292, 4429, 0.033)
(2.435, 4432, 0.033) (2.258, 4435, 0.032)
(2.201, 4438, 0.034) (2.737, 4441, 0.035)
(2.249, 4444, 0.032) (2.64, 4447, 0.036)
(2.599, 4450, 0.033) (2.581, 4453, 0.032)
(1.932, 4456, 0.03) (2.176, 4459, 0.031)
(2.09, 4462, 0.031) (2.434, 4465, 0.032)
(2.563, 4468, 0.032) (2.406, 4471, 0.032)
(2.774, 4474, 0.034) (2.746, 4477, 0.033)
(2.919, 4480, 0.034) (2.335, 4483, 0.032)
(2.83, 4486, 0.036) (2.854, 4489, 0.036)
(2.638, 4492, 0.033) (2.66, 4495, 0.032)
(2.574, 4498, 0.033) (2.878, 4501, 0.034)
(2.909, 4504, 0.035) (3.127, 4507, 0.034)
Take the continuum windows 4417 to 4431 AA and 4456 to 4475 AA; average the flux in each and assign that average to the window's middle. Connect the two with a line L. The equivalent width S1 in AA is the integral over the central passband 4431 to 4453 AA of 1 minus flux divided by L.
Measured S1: -0.78 AA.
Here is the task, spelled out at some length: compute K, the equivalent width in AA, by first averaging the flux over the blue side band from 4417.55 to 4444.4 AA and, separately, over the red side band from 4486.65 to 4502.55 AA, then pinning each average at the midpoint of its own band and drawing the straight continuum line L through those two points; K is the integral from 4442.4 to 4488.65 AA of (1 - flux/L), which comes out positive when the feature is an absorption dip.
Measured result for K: 1.47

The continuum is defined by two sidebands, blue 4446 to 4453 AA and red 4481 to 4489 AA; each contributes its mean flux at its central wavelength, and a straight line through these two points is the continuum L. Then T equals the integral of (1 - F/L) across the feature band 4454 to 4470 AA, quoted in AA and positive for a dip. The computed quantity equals 2.26 AA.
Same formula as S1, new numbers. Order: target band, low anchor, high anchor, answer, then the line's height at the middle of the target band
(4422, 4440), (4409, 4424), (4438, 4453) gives 0.7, 2.44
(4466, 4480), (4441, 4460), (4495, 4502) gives -0.6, 2.54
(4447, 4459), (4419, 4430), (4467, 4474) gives 0.6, 2.5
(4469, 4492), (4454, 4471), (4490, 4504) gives -1.7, 2.5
